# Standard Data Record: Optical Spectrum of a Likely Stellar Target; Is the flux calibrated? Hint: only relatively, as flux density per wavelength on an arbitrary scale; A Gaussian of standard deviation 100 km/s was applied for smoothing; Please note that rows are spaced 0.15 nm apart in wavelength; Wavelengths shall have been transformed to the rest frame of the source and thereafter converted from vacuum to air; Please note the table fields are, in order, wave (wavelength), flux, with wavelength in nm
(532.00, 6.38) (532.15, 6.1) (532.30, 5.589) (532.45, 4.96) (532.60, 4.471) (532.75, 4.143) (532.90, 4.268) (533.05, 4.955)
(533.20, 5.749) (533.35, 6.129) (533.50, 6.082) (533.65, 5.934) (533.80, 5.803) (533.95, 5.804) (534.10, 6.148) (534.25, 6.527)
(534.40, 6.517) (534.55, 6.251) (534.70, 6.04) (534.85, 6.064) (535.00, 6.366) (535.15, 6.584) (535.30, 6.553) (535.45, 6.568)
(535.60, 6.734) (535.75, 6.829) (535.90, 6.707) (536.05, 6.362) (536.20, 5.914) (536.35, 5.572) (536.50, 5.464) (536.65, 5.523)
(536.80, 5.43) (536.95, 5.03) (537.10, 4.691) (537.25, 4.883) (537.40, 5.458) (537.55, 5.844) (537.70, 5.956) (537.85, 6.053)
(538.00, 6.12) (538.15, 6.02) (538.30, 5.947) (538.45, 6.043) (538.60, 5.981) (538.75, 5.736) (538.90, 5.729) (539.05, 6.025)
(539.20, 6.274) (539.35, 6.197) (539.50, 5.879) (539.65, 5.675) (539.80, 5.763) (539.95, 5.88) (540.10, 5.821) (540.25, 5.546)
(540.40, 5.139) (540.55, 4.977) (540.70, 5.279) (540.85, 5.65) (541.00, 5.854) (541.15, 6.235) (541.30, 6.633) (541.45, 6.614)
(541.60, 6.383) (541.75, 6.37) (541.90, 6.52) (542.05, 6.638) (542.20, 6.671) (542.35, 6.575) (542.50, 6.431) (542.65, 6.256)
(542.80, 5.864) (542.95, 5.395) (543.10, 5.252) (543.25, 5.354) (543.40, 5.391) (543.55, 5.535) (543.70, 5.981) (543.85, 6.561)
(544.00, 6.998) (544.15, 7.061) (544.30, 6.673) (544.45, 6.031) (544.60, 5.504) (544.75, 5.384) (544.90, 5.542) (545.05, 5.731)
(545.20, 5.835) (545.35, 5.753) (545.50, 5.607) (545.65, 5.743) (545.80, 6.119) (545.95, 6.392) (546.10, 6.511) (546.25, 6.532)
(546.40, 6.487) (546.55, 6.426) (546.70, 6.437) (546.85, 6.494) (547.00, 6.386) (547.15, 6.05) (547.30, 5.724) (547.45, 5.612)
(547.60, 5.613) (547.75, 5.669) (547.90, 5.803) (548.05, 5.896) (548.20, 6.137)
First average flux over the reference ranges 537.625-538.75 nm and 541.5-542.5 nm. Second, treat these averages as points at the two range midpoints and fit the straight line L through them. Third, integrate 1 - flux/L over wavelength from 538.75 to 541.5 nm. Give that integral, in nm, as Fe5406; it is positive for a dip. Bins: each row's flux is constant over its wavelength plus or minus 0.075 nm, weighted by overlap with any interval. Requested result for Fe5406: 0.19 nm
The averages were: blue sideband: 6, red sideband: 6.52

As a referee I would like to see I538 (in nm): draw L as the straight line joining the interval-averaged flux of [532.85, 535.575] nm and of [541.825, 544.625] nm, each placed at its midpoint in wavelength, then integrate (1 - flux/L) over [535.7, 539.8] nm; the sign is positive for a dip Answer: 0.18 nm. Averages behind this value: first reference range 6.05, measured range 5.82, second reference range 6.15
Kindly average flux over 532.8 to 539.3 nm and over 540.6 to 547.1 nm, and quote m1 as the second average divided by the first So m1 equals 1.03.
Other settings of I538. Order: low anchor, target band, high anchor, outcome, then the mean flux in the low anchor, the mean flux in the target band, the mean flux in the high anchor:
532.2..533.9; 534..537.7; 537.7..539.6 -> -0.240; 5.3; 6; 5.99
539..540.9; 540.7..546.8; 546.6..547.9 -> -0.274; 5.7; 6.11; 6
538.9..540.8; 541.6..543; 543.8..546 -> -0.107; 5.7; 6.32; 6.05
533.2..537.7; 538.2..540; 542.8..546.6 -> 0.018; 5.99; 5.93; 5.99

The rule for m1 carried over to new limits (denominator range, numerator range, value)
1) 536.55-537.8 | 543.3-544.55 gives 1.16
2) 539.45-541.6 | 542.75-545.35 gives 1.01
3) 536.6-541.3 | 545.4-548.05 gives 1.07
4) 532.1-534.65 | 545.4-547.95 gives 1.09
